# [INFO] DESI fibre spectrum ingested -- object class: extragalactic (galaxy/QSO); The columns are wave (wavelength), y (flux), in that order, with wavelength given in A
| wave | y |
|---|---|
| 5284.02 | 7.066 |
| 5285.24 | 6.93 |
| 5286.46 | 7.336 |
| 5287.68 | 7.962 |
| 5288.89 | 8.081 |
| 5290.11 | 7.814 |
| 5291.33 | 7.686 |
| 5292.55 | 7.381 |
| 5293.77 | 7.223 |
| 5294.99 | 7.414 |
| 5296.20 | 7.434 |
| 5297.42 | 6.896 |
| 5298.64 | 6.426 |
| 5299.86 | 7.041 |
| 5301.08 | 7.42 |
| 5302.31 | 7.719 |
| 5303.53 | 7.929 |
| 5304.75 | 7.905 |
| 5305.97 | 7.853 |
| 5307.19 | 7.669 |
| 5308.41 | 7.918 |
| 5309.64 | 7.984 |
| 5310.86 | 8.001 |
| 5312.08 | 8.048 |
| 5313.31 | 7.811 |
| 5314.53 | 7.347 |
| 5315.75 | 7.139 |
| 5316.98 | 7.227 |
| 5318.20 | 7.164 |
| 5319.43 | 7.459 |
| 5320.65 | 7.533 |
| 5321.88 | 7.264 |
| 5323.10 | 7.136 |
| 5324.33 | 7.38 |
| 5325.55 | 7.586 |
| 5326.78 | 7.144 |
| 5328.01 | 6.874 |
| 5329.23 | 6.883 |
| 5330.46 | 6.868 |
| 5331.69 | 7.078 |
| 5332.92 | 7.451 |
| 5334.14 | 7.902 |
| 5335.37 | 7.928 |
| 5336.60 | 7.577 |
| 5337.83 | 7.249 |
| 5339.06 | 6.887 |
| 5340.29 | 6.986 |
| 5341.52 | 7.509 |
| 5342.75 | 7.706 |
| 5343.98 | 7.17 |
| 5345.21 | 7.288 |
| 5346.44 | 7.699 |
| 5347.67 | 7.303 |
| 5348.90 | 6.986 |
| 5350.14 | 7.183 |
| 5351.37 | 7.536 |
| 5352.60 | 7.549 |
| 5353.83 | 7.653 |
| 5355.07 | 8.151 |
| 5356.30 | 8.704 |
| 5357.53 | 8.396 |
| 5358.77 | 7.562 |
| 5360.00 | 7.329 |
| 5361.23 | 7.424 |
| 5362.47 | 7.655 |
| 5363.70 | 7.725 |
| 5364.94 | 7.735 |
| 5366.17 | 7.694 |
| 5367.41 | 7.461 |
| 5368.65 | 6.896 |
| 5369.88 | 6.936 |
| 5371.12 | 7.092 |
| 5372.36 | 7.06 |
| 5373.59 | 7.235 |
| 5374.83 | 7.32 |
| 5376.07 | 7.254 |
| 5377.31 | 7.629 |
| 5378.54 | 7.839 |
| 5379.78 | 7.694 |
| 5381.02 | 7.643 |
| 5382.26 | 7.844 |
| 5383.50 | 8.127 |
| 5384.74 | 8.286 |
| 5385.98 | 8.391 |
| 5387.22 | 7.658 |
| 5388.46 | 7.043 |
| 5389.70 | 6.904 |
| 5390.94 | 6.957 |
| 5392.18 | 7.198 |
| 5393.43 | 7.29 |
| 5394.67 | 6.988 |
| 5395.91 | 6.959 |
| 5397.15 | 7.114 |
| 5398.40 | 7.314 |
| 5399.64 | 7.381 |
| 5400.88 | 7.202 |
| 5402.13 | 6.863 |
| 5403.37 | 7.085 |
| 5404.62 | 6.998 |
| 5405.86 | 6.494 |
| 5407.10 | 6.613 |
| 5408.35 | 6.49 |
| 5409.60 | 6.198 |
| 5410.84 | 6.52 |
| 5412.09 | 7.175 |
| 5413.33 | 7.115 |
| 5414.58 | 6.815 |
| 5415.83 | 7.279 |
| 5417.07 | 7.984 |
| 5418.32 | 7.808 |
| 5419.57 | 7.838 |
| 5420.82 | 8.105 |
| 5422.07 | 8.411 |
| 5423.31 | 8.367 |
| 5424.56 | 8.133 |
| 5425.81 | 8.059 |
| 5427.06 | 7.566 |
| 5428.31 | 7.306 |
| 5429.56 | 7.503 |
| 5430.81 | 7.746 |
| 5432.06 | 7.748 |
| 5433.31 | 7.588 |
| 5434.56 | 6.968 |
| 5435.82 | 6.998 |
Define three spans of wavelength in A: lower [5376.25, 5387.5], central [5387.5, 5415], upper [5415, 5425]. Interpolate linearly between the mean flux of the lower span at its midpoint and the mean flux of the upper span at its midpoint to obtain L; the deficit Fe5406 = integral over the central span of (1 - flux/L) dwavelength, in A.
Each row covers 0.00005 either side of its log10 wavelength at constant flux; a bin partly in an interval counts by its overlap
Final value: 3.4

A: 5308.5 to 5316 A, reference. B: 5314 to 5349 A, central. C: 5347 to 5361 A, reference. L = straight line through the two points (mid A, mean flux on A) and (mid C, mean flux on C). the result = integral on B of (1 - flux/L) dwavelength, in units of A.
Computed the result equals 1.9 A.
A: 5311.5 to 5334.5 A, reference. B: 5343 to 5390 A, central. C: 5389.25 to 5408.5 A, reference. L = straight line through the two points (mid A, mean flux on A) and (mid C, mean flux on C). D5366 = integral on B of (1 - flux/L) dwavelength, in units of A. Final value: -2.8 A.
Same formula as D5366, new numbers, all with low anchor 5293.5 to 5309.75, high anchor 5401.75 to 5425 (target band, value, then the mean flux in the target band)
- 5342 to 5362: -0.6 A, 7.6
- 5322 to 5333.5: 0.4 A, 7.16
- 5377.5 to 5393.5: -0.6 A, 7.62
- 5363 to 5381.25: -0.1 A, 7.41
